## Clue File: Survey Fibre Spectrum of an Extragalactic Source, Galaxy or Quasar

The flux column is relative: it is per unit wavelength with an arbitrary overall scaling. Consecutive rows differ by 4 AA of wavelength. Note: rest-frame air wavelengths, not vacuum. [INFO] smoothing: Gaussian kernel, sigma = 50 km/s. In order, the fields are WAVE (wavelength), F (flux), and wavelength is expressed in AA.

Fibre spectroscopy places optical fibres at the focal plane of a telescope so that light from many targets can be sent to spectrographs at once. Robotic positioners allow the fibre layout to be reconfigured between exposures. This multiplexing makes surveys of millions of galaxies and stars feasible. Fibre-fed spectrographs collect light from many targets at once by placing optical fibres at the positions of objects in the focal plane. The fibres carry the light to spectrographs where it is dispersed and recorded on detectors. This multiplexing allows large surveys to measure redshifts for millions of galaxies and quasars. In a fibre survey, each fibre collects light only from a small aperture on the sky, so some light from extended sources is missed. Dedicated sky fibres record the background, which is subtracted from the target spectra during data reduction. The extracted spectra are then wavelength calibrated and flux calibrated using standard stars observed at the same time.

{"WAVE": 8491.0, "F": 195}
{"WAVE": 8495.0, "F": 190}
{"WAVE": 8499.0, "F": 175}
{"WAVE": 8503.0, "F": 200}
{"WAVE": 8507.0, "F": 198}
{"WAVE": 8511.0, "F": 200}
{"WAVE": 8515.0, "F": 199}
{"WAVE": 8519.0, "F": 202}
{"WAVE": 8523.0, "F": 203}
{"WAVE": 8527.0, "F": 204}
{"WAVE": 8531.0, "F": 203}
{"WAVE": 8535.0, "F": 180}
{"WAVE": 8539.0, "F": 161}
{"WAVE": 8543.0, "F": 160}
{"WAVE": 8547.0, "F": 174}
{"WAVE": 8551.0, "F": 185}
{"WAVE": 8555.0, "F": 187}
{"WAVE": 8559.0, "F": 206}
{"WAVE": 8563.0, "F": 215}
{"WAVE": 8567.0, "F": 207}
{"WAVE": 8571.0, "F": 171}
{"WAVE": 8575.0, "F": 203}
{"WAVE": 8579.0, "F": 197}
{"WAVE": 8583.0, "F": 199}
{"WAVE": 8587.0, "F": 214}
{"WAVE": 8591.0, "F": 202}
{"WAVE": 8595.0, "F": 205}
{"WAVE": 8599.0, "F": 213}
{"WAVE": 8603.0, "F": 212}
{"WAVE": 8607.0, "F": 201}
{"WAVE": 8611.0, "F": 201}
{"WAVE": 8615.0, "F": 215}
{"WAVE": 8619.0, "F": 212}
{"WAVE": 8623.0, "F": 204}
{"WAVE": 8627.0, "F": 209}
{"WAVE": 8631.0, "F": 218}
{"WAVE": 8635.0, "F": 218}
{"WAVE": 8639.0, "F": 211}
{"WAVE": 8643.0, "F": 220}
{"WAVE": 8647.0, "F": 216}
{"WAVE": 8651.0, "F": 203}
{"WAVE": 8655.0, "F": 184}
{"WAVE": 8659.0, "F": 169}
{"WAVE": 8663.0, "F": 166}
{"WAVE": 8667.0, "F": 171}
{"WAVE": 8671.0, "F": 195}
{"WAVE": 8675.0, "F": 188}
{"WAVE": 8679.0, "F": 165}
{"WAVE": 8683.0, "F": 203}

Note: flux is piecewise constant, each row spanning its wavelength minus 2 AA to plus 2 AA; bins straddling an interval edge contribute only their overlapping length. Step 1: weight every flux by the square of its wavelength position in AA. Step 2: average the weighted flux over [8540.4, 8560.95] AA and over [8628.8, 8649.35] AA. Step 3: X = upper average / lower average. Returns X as 1.21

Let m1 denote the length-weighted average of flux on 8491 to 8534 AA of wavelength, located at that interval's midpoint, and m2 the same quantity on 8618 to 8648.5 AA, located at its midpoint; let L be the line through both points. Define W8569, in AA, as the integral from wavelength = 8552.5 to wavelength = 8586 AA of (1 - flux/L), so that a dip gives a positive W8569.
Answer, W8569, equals 1.03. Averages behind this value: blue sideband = 197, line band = 198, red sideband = 214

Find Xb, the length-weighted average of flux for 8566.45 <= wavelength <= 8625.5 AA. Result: 204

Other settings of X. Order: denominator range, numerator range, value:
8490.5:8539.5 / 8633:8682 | 1.02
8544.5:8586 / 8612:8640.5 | 1.11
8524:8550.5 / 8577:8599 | 1.14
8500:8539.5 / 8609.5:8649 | 1.11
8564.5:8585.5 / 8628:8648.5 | 1.12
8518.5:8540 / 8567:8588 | 1.03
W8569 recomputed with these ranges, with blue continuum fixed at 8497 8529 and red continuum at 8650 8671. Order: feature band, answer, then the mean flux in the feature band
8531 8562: 1.9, 182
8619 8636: -2.7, 212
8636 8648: -2.3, 216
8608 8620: -1.5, 208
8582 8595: -1.2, 205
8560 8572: -0.6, 201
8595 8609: -1.6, 208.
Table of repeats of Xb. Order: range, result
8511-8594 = 194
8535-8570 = 186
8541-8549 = 167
